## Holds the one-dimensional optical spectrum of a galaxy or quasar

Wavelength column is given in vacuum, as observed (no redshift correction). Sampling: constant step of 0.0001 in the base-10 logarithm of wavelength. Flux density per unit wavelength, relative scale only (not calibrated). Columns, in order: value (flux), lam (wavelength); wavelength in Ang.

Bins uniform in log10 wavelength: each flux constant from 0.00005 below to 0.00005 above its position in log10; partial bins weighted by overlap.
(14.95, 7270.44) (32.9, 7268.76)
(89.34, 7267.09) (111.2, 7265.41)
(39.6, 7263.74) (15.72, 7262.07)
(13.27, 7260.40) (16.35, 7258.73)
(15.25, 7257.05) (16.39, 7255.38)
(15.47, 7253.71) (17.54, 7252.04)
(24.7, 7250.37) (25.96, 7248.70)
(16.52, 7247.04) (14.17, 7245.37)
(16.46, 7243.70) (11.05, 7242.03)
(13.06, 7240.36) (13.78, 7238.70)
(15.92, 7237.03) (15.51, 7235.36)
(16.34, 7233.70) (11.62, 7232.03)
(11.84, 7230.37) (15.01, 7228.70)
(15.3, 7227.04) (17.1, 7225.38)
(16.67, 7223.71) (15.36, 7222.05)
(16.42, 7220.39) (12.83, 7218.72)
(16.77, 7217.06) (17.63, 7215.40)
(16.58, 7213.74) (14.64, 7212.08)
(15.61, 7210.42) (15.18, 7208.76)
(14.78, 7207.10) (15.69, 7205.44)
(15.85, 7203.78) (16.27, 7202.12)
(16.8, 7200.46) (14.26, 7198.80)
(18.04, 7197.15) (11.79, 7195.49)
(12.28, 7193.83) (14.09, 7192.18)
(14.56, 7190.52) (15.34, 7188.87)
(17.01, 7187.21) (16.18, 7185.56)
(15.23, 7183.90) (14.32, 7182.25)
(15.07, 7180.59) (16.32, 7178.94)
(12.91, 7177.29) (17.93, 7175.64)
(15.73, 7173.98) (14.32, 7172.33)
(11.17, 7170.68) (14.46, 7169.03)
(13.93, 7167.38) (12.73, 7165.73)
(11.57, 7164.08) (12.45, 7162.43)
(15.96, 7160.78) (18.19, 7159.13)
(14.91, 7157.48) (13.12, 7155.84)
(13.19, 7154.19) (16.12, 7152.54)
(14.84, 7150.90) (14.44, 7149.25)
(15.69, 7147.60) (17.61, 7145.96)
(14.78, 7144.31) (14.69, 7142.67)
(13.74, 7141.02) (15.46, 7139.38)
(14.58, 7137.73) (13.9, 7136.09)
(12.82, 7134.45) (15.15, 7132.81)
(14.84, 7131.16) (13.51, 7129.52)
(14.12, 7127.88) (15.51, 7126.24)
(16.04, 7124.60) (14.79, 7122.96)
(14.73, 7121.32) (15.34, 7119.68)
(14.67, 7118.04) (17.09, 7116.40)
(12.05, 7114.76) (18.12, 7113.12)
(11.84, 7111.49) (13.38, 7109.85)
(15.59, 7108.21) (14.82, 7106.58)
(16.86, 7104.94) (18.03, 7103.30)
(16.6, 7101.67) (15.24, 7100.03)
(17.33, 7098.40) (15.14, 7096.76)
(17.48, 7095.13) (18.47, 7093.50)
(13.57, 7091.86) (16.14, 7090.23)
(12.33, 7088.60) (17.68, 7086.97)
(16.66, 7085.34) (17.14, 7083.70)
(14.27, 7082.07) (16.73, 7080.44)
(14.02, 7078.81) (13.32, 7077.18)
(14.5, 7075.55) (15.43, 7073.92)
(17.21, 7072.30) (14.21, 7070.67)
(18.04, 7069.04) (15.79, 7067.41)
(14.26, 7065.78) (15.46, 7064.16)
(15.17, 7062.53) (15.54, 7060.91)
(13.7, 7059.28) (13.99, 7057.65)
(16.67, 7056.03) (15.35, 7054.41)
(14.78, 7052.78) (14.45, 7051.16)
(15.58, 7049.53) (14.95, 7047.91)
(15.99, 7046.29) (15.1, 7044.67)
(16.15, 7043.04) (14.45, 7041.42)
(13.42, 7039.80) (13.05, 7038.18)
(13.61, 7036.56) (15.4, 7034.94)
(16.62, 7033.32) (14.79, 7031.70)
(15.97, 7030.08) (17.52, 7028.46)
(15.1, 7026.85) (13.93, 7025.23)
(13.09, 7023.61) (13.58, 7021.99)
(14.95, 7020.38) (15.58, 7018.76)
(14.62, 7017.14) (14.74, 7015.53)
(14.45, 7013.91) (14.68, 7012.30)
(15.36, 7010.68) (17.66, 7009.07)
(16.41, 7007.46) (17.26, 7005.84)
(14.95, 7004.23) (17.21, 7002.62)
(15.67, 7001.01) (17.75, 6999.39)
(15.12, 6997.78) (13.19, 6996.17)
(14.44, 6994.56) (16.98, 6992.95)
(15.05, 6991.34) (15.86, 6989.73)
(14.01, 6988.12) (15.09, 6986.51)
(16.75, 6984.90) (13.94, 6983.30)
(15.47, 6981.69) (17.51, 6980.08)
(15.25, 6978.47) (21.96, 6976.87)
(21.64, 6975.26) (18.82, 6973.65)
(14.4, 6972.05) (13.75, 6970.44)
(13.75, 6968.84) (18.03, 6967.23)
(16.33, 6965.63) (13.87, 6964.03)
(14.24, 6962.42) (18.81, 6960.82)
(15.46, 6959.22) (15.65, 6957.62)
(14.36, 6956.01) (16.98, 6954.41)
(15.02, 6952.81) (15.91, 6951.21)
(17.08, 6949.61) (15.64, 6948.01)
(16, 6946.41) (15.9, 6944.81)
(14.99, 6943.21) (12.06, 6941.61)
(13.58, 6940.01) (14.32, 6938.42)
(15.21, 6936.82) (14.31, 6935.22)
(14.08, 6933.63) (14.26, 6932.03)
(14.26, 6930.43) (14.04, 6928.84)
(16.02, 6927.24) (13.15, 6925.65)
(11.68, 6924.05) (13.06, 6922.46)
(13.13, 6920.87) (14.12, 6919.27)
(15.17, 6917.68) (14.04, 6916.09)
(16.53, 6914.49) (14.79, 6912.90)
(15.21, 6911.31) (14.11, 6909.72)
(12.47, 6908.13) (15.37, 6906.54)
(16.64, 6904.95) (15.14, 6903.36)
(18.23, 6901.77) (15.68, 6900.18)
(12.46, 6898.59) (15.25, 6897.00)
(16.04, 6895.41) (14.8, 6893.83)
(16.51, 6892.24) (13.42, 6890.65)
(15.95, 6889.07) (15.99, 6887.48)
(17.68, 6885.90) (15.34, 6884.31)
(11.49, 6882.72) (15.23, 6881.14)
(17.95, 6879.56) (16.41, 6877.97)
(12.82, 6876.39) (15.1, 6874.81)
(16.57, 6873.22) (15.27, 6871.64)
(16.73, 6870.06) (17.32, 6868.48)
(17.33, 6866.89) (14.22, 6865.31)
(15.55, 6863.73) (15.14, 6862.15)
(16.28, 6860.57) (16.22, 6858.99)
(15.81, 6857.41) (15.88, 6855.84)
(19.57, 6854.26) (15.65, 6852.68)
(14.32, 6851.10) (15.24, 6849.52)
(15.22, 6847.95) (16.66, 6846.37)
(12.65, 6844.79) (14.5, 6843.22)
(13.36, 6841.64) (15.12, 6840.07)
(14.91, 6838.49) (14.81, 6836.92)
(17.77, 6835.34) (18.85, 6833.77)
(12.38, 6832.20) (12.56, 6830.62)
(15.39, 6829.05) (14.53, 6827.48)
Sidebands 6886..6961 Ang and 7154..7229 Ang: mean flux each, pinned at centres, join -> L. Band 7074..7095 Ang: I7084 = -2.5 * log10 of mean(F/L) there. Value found -0.03 mag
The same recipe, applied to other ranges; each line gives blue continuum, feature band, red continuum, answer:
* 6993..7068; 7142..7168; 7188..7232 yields 0.04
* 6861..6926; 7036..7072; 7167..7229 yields 0.01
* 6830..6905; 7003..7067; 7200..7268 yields 0.18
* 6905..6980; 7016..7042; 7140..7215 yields 0.03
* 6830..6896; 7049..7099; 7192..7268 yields 0.17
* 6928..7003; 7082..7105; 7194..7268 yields 0.10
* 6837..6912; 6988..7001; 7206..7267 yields 0.10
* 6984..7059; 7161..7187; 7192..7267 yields 0.24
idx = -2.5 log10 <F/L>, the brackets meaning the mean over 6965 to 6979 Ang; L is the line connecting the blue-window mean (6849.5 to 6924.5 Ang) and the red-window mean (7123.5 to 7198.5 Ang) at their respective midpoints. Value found -0.14 mag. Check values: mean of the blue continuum 15.3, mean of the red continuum 14.7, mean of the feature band 17.2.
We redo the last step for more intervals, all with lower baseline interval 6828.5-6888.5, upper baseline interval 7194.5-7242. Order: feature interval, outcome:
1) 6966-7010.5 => -0.06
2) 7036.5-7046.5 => 0.06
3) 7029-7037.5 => 0.00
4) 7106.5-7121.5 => 0.04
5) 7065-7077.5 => -0.01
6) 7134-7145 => 0.07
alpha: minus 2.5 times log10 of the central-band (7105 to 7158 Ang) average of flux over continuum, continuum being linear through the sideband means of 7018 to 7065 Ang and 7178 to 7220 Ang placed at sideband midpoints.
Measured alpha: 0.030 mag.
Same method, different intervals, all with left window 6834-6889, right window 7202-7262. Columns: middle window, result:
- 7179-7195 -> 0.06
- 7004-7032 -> 0.03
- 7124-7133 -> 0.07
